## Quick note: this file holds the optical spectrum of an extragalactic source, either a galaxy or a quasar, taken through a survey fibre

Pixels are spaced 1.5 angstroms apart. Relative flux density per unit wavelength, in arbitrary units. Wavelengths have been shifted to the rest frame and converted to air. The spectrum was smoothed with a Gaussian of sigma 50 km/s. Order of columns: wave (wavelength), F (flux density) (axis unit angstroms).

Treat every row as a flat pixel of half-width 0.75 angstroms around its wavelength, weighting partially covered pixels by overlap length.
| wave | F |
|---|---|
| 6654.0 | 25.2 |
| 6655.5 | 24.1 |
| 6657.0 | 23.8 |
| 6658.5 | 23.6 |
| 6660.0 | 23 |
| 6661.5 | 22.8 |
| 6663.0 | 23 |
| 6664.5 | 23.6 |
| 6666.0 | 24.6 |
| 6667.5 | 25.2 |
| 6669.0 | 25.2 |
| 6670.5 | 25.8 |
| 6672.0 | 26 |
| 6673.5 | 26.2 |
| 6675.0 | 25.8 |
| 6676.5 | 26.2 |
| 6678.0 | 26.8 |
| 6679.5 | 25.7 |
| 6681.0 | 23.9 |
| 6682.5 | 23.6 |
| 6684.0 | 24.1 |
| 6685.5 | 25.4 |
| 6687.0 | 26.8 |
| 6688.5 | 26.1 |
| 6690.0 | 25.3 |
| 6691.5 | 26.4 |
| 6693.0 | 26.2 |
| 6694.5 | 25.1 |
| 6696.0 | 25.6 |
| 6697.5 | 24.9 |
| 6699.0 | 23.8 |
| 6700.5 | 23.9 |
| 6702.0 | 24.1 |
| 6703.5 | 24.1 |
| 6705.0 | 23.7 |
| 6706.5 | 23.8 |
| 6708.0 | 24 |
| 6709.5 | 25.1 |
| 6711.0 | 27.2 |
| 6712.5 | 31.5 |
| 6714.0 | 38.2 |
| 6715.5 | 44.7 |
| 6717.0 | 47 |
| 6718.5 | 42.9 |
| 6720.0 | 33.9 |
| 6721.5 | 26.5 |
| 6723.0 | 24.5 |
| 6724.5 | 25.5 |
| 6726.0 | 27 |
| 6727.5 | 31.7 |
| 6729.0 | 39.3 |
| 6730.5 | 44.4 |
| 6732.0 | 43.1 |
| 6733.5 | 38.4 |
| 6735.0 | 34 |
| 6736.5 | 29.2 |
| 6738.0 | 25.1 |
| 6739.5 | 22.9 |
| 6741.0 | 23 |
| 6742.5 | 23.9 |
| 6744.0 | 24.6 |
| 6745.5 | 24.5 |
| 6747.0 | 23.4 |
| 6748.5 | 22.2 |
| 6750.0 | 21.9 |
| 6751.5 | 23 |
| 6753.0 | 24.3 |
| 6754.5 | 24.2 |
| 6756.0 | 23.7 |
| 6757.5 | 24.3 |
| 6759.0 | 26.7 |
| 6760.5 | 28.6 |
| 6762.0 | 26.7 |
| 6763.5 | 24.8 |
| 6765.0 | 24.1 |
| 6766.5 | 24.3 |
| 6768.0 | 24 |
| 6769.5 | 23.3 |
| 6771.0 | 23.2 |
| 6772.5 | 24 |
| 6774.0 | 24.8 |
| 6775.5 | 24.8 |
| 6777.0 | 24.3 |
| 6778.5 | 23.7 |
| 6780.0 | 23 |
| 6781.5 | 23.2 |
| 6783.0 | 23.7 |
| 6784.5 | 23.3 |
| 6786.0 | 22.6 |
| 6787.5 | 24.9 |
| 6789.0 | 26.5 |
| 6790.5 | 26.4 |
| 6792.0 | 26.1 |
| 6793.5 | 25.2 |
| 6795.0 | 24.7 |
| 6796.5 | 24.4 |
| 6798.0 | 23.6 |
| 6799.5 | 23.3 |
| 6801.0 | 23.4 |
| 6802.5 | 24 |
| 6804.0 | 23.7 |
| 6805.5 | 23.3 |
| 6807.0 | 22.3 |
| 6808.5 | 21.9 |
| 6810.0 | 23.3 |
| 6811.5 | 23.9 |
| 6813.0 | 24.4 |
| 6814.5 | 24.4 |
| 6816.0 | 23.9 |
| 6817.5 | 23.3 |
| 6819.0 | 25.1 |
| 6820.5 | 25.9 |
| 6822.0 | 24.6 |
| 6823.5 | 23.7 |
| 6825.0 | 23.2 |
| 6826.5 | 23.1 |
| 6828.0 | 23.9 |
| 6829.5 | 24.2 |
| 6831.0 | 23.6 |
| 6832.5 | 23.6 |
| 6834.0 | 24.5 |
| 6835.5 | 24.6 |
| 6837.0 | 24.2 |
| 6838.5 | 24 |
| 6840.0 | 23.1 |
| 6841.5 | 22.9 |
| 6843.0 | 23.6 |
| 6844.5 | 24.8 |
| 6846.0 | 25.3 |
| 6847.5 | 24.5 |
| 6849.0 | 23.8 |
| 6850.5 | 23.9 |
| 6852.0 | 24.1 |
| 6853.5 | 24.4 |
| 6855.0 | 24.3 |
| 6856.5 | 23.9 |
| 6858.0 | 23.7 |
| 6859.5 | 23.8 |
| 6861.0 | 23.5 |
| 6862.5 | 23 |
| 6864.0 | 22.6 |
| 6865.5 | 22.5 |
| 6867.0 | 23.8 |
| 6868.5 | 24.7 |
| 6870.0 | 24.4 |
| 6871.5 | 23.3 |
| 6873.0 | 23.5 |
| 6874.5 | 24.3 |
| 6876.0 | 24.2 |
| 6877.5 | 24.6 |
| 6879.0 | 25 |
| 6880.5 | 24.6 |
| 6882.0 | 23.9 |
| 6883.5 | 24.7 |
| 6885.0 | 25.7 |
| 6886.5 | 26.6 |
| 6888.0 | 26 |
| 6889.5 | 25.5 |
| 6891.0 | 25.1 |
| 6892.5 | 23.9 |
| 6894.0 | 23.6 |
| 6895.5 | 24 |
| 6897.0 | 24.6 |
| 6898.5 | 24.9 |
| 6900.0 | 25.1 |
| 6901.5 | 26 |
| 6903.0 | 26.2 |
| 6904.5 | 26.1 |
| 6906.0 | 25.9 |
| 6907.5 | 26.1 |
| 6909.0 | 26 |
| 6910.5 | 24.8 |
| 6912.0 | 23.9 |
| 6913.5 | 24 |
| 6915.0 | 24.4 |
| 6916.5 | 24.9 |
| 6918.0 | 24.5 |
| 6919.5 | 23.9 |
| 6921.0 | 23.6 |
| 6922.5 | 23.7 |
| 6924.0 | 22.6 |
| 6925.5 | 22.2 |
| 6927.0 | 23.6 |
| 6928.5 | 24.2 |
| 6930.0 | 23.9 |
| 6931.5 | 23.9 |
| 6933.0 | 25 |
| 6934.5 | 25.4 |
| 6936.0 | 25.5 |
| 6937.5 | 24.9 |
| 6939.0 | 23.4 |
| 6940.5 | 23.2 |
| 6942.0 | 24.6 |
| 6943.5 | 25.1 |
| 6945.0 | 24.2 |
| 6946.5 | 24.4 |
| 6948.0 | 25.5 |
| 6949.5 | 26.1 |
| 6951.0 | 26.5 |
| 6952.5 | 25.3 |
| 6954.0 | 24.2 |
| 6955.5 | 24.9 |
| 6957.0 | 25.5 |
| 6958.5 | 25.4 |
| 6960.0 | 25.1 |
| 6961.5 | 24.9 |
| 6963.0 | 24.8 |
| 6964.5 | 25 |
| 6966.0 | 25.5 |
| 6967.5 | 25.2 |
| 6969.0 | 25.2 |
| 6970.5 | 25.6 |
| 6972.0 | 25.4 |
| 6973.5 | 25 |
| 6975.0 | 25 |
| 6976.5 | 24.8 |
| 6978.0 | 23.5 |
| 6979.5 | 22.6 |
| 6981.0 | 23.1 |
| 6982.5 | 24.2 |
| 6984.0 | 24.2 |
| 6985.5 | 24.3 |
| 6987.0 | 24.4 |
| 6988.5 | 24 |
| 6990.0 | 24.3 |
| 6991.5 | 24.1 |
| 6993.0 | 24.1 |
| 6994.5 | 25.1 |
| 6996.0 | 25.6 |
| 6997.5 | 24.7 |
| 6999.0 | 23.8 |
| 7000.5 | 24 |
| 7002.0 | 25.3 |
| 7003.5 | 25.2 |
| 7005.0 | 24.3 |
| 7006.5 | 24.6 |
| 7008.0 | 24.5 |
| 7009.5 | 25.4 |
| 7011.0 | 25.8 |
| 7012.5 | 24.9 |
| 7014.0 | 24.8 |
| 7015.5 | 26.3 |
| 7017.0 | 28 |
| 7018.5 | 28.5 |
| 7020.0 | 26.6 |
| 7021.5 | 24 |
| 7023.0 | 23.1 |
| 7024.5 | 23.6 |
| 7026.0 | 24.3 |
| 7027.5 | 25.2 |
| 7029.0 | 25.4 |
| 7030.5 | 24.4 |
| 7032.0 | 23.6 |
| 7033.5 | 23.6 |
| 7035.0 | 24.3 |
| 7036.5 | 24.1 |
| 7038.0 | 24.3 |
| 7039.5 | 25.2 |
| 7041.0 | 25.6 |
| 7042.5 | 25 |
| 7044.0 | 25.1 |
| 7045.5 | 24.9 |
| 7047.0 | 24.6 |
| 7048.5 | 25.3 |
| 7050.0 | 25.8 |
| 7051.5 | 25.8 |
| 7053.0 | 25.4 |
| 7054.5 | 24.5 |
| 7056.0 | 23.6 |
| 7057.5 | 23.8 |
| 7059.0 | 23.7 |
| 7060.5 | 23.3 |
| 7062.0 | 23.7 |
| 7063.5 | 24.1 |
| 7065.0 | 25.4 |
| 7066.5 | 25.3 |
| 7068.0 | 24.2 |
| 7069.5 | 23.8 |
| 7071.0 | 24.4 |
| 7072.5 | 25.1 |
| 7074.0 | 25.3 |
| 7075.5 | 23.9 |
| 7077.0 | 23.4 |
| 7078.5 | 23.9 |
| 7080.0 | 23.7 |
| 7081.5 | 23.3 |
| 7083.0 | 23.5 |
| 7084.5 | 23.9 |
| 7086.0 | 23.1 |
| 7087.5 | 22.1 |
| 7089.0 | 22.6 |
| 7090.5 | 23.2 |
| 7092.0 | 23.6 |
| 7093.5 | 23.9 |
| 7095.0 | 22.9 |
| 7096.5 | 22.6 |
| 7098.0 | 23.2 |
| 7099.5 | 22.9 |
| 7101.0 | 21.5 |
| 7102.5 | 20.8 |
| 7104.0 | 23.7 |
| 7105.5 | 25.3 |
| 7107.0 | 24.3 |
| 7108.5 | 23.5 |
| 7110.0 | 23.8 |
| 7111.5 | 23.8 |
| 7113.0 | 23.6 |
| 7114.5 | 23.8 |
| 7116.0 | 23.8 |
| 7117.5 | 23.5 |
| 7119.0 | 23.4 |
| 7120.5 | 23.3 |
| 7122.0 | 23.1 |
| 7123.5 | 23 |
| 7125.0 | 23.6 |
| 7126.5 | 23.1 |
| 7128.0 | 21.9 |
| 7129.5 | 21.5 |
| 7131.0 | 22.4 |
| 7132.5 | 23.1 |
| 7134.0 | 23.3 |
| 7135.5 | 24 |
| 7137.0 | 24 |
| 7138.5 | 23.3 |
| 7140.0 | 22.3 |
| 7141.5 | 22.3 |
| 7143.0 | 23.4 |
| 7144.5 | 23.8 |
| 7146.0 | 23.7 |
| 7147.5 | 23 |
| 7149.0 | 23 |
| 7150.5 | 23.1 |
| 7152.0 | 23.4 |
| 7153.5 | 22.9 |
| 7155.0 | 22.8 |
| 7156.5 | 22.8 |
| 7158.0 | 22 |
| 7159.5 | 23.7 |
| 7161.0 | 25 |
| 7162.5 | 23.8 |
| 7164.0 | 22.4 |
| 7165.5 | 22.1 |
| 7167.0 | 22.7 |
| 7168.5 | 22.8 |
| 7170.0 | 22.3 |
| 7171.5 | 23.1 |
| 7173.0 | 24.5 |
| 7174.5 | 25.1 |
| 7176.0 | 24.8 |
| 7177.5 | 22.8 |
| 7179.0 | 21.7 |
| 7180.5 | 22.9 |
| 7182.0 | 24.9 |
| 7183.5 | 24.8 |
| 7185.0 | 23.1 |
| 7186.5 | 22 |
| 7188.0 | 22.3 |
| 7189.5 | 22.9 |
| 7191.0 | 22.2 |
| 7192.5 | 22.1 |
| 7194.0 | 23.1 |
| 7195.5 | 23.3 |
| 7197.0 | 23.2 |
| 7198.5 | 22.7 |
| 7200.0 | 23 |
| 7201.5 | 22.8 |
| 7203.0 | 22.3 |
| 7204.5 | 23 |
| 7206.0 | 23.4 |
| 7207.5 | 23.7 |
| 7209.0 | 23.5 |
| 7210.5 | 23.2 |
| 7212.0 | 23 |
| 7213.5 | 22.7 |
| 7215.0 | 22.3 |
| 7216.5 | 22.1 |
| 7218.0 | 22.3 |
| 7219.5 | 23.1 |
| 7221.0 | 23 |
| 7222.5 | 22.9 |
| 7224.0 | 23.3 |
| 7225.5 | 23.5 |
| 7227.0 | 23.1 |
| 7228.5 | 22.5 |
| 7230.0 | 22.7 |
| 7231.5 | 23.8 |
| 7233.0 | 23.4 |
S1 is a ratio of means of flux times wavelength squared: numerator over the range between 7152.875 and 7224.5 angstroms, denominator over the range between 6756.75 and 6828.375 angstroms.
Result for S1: 1.06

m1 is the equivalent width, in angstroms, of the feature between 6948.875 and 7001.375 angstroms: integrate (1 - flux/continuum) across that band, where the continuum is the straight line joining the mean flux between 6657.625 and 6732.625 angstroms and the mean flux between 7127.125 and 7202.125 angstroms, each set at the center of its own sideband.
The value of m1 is 0.6 angstroms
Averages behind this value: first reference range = 27.9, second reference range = 23.1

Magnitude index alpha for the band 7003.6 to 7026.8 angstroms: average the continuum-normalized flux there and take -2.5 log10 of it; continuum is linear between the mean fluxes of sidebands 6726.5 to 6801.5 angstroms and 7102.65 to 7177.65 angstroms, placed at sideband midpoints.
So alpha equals -0.05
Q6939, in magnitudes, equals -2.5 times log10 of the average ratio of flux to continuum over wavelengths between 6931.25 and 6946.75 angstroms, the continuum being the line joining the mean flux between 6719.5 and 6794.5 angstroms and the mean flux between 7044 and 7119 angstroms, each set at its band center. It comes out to 0.02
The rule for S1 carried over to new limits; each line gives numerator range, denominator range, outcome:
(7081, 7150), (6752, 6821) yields 1.05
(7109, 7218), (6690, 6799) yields 0.97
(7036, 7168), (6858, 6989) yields 1.01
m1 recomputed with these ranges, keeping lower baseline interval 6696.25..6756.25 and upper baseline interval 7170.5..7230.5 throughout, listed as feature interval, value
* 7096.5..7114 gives 0.68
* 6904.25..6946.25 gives 3.23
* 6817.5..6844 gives 3.46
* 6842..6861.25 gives 2.25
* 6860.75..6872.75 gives 1.62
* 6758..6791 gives 4.31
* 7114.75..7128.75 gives 0.48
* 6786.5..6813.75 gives 3.68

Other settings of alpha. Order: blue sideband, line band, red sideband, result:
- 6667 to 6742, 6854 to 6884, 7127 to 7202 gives 0.12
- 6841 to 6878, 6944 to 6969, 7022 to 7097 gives -0.05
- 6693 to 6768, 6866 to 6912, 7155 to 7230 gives 0.07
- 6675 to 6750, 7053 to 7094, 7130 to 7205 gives 0.01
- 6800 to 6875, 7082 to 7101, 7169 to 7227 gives 0.01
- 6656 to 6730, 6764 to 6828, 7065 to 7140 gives 0.10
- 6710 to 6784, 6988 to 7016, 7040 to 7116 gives 0.01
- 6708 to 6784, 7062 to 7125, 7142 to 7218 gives 0.02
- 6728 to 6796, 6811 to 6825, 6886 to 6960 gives 0.06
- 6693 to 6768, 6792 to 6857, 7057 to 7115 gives 0.13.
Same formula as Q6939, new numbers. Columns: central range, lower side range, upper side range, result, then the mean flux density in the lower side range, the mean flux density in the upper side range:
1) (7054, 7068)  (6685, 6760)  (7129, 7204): 0.01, 28.2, 23.1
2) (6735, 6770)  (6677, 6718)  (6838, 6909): 0.08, 27.4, 24.4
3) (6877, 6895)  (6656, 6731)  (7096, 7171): 0.03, 27.5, 23.1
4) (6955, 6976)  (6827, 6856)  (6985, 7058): -0.03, 24.1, 24.8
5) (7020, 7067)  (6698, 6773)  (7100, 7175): -0.01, 28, 23.2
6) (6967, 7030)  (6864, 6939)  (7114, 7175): -0.04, 24.5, 23.2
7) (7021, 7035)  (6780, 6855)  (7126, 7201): -0.03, 24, 23.1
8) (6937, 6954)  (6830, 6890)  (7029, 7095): -0.03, 24.2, 24.2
